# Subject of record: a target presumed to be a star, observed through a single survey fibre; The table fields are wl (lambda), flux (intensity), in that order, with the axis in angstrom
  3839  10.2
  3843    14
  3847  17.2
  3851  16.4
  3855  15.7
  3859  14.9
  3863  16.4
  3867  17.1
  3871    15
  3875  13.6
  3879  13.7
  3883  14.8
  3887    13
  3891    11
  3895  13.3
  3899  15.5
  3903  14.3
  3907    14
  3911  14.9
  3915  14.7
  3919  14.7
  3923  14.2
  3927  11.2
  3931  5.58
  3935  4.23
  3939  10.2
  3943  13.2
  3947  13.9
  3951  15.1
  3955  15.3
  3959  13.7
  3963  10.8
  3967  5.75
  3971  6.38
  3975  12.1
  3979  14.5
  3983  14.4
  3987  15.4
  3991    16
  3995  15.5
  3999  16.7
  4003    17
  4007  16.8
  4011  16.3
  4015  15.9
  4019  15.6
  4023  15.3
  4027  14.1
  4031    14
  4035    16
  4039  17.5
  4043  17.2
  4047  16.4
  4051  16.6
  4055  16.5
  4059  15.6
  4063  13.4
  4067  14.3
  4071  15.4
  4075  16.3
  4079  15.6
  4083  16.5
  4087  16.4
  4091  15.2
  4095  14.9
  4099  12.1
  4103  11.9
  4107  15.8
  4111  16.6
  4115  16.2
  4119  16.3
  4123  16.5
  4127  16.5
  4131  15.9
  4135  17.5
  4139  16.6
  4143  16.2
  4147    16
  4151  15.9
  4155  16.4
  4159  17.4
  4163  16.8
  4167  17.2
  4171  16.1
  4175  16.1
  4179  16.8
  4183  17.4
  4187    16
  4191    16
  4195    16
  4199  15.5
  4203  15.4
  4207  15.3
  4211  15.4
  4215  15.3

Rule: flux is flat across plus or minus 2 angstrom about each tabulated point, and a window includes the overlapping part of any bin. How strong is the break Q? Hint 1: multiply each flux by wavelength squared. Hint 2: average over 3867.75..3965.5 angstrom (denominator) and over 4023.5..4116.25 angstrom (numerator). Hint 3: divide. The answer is 1.29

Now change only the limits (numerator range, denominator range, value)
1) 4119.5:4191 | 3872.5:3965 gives 1.45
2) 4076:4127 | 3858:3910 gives 1.20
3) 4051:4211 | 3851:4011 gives 1.30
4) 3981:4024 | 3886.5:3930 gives 1.23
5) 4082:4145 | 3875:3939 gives 1.39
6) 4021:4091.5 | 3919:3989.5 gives 1.42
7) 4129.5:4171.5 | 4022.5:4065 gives 1.11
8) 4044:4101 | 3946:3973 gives 1.42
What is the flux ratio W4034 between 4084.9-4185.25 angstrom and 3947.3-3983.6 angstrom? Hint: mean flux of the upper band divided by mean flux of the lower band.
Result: 1.34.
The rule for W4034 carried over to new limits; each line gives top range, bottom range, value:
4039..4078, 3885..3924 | 1.13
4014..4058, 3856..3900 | 1.11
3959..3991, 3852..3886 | 0.78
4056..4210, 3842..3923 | 1.08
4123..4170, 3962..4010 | 1.22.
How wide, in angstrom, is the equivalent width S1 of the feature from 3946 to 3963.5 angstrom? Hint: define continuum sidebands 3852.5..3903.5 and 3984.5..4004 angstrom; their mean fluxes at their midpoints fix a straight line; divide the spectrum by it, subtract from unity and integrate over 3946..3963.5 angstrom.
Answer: 1.7 angstrom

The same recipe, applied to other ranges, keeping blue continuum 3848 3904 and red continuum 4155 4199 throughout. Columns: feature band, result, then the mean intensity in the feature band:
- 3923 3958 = 8.7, 11.3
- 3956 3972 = 5.8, 9.71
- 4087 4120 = 2.4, 14.9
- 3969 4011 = 2.2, 14.6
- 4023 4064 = -0.2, 15.8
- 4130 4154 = -0.1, 16.4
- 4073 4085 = -0.2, 16.1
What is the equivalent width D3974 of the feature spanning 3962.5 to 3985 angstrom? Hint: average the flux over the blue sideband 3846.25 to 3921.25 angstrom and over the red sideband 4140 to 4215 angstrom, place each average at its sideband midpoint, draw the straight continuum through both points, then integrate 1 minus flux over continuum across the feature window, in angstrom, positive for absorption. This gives 6.7 angstrom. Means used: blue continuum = 14.7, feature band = 10.6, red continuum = 16.2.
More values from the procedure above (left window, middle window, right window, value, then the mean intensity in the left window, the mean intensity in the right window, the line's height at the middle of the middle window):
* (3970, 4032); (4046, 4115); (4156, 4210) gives 1.0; 14.9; 16.3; 15.5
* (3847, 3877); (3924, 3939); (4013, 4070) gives 7.4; 15.7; 15.6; 15.7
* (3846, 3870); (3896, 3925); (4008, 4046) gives 2.7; 16.2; 15.8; 16.1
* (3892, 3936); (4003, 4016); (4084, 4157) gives -2.3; 12.6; 15.7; 14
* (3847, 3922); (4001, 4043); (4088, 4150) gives -1.9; 14.7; 15.6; 15.2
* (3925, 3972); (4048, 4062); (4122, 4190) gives -2.5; 10.5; 16.5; 13.6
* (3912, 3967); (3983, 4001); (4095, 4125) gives -4.0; 11.9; 15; 12.9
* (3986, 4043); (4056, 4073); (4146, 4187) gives 1.4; 15.9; 16.6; 16.1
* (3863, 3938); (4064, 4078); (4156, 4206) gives -0.1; 13.1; 16.4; 15.1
